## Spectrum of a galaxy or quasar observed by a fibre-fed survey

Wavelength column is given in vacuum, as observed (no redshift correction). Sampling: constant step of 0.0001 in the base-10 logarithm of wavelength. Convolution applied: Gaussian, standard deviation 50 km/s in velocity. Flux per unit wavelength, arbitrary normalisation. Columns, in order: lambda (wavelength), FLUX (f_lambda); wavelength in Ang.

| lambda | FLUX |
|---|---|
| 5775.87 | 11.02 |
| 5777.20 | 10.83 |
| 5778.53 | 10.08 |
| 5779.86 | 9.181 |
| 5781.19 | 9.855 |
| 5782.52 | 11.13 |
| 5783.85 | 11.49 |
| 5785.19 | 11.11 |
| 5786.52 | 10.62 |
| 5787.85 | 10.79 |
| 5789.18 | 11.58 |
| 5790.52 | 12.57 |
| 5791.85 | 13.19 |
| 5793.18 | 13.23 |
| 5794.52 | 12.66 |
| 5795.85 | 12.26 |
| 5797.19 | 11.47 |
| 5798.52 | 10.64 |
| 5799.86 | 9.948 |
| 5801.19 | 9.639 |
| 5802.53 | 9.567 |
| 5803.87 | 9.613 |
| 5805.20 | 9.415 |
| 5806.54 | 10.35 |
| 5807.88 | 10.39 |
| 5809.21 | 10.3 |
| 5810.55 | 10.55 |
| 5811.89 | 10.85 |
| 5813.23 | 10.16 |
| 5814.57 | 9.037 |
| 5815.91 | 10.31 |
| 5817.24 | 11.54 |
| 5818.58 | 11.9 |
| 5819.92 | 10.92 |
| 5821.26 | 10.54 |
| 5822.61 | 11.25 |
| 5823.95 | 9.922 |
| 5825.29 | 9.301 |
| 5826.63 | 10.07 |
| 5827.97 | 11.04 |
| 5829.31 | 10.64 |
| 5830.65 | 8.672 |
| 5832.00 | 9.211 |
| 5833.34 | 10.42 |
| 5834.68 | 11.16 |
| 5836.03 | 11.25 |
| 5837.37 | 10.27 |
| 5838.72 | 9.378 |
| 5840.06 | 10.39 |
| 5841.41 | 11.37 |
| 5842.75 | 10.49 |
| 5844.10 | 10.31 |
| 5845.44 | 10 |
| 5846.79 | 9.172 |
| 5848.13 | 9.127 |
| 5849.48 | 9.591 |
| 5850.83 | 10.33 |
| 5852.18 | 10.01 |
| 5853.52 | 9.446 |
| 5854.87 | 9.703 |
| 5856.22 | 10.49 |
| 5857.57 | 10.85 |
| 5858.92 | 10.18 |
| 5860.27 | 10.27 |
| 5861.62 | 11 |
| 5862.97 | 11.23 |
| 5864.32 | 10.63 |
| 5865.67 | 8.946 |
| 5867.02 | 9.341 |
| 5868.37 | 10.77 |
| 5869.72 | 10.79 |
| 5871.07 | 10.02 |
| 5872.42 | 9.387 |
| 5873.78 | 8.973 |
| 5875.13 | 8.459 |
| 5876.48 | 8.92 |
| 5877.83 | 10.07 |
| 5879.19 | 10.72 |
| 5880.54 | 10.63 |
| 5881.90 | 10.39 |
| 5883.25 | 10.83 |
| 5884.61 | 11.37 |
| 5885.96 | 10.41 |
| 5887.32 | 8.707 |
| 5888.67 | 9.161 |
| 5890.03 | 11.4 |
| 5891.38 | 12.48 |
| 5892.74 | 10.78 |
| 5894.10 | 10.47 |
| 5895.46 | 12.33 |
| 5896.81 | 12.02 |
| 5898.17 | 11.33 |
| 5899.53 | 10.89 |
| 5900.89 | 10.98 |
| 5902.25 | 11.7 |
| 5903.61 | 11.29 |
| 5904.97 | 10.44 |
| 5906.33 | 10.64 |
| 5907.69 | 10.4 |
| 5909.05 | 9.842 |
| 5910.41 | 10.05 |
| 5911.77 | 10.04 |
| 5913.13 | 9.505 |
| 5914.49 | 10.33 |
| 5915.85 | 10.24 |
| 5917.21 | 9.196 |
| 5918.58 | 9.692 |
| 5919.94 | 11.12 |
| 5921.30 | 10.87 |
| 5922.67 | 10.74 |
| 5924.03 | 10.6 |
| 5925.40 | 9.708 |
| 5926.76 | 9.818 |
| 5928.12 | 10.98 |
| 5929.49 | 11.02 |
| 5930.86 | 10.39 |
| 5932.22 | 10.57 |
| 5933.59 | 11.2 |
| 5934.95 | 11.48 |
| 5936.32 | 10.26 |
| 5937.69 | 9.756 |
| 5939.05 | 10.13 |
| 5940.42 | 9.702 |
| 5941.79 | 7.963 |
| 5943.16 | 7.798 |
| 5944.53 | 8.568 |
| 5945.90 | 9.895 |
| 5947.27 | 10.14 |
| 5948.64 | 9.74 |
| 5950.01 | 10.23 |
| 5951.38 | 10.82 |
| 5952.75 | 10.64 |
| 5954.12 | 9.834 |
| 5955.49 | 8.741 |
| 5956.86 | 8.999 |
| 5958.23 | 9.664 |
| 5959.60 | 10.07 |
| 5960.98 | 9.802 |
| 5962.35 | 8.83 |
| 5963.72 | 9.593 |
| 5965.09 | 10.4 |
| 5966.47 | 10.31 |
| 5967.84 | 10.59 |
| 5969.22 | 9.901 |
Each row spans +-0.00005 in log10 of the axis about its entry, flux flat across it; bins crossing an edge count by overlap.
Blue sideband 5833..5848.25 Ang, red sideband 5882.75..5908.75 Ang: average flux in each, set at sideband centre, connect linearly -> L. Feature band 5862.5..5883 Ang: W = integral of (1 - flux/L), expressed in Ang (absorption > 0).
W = 1.4 Ang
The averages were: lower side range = 10.3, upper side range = 10.9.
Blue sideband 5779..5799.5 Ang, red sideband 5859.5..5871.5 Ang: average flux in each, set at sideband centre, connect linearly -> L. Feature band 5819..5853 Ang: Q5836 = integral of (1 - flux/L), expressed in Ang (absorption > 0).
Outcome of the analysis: 1.8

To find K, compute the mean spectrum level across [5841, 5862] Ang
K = 10.1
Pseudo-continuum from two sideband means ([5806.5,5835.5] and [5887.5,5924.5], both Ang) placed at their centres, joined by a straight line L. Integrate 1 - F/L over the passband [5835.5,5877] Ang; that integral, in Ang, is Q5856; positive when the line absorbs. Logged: 1.8 Ang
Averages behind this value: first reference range 10.4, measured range 10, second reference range 10.7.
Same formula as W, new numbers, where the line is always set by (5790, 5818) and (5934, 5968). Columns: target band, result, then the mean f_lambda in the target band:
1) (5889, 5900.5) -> -1.4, 11.4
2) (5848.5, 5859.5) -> 0.4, 10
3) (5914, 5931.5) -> -0.7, 10.4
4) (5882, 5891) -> -0.1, 10.4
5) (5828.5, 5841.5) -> 0.5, 10.2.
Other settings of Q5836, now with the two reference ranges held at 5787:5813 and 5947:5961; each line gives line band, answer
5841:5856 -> 1.0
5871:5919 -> -0.5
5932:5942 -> -0.2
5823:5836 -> 0.8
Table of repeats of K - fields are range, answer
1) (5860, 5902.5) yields 10.5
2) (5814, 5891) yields 10.2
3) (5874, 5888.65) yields 9.98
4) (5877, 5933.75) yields 10.6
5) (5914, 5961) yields 10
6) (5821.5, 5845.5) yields 10.3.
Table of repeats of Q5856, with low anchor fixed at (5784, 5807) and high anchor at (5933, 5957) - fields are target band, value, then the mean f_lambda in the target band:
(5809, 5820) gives 0.3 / 10.6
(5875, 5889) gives 0.4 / 10.1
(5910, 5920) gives 0.1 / 9.96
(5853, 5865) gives 0.1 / 10.4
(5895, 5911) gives -1.3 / 11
